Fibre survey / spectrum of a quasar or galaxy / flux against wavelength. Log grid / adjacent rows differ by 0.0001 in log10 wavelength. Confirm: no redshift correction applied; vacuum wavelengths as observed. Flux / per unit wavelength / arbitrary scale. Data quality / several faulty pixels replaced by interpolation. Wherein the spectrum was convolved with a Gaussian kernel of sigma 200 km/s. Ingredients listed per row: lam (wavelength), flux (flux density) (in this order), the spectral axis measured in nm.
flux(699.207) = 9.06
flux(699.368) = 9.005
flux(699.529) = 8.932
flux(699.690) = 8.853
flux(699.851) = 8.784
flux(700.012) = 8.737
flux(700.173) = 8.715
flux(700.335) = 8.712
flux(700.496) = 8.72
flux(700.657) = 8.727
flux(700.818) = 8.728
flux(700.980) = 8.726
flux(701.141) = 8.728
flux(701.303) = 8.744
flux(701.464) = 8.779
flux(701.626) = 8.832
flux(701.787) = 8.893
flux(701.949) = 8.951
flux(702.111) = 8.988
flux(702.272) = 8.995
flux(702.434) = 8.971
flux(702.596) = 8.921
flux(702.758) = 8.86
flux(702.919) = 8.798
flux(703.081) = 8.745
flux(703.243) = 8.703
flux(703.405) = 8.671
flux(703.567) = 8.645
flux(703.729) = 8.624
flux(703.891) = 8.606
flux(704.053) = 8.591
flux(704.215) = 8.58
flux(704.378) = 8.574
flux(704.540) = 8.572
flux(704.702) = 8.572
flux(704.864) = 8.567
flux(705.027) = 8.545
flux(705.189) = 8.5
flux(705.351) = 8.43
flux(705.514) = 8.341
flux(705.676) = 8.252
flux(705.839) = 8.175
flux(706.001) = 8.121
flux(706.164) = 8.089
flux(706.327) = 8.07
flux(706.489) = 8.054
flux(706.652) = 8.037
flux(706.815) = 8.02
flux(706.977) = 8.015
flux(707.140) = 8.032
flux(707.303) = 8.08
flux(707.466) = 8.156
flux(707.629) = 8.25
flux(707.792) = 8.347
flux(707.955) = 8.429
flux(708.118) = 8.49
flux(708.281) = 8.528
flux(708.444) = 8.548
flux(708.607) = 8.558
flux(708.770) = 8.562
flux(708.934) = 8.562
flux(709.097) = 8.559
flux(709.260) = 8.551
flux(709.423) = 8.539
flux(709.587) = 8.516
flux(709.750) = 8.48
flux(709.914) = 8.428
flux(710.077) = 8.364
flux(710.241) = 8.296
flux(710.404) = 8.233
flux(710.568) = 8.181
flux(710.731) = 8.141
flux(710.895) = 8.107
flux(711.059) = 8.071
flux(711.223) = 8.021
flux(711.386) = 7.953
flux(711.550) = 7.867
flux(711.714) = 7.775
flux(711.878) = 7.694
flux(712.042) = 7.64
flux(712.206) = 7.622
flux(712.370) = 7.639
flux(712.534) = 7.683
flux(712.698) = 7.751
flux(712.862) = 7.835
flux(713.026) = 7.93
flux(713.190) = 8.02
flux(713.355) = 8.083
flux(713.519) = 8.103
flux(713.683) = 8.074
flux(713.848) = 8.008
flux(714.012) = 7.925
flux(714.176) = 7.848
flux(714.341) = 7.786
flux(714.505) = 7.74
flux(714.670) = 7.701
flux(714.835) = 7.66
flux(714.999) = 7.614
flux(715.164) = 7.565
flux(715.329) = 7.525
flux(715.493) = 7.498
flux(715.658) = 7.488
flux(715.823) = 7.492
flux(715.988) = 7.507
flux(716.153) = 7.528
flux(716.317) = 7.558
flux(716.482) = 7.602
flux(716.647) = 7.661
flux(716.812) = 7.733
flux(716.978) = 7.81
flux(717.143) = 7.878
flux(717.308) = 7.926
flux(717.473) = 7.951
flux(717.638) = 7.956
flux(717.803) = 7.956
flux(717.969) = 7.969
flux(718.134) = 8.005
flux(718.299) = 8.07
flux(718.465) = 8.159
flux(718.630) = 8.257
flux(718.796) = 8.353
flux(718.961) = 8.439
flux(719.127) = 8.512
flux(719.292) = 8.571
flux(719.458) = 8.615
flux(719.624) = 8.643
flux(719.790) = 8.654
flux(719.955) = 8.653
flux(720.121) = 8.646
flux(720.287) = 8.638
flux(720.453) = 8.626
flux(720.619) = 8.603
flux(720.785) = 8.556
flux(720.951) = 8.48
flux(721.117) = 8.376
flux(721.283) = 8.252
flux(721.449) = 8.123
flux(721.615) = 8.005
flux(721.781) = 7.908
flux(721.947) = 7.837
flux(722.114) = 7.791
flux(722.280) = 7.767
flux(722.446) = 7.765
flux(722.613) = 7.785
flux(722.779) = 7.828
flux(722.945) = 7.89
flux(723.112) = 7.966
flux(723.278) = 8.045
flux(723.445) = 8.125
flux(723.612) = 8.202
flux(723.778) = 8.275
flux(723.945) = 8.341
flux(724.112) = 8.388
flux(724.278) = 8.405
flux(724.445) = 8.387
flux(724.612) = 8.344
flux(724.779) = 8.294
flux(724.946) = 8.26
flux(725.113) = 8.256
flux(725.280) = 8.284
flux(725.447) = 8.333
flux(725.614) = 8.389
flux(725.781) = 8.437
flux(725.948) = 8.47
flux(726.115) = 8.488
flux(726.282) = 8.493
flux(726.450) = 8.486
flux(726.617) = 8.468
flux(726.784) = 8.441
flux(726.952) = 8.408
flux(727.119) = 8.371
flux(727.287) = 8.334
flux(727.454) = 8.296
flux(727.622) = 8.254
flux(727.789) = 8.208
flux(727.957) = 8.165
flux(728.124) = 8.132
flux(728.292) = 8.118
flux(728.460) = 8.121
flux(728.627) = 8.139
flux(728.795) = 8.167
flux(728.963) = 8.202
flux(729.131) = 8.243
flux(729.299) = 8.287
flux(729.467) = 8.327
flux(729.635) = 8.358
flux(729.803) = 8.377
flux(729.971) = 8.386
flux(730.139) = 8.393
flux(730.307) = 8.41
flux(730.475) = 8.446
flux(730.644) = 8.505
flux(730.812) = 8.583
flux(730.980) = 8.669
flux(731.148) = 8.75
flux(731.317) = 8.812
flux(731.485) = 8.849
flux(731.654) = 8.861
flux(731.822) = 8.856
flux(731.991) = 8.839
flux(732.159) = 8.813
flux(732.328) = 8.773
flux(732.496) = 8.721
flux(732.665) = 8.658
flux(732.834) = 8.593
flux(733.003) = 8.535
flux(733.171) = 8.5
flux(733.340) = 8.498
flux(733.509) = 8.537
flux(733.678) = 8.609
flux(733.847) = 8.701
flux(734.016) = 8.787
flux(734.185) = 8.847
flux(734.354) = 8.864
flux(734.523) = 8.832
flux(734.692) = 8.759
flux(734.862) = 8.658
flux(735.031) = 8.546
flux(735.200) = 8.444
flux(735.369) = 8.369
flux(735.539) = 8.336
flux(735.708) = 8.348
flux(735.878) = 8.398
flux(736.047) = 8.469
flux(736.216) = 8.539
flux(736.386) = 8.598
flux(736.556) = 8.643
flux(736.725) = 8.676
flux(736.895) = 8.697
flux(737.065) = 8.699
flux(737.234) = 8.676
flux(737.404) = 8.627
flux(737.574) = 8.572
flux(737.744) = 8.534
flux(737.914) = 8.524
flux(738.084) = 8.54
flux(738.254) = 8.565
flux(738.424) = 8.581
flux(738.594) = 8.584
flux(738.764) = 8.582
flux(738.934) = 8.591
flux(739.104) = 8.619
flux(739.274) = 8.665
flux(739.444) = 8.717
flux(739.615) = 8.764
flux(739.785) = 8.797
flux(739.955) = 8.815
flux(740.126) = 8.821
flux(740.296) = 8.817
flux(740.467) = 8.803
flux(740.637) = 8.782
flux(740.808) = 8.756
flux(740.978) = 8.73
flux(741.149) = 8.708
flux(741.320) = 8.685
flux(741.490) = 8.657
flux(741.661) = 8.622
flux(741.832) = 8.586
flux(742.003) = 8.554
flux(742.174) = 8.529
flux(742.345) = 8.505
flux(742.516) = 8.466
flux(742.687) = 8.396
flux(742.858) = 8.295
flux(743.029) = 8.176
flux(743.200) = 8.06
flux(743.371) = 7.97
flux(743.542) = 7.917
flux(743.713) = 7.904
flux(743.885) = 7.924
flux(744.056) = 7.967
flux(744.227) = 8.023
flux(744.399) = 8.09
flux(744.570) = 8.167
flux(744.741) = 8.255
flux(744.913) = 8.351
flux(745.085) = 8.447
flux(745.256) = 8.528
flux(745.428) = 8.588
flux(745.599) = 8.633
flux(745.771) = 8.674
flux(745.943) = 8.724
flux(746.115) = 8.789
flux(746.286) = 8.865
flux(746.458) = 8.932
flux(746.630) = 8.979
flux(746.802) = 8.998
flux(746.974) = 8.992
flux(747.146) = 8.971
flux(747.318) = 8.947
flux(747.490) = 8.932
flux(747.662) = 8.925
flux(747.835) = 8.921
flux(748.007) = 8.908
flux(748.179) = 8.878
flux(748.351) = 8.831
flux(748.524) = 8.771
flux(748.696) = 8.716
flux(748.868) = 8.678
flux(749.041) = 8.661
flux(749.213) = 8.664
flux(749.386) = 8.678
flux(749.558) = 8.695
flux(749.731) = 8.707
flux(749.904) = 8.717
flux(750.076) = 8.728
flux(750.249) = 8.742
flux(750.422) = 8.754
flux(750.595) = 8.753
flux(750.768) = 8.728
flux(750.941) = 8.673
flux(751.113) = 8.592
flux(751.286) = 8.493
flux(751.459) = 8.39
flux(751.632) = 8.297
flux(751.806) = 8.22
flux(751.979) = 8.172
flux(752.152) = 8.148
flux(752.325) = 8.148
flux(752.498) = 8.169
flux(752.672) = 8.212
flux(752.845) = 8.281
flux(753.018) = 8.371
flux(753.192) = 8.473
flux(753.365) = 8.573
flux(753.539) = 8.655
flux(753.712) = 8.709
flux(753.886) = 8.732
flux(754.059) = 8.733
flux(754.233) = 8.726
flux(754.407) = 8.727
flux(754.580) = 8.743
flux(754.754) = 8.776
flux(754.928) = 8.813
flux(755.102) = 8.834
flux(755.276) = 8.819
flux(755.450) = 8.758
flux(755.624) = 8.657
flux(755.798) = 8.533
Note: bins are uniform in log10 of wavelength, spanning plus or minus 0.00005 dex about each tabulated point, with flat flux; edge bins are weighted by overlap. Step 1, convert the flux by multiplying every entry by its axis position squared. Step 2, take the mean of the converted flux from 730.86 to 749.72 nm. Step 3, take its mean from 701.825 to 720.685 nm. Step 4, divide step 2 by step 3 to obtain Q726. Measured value 1.14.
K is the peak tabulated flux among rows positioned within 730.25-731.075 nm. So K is 8.669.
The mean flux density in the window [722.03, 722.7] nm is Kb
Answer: 7.77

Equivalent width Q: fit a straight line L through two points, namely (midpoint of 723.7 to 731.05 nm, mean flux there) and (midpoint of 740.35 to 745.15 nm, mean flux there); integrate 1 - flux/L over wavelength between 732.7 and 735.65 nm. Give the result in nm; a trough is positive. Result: -0.09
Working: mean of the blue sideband 8.34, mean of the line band 8.61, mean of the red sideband 8.37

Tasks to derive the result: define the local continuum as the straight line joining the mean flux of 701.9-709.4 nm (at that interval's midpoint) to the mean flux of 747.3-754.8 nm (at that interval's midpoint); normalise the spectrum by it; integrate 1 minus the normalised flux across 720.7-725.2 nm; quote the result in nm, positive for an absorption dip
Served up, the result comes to 0.21 nm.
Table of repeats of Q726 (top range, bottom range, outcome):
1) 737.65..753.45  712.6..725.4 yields 1.14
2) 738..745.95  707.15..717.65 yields 1.15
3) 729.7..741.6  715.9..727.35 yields 1.10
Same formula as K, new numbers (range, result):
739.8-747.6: 8.998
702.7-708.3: 8.86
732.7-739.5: 8.864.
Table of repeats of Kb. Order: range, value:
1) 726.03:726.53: 8.48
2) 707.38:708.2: 8.33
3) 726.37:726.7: 8.48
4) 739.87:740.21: 8.81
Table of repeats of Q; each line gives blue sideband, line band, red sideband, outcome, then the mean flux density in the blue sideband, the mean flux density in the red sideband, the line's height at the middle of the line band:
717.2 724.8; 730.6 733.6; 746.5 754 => -0.11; 8.22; 8.64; 8.38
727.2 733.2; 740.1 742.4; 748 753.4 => -0.05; 8.46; 8.55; 8.51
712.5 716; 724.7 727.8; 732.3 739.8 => -0.05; 7.77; 8.61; 8.23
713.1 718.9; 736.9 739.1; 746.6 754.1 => -0.06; 7.83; 8.64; 8.35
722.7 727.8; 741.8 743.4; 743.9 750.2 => 0.04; 8.3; 8.67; 8.59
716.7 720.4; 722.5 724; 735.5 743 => 0.05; 8.24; 8.61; 8.33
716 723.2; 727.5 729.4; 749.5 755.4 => 0.01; 8.12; 8.57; 8.24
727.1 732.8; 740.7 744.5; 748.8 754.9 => 0.08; 8.46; 8.56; 8.52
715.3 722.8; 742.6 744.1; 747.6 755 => 0.07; 8.07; 8.61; 8.48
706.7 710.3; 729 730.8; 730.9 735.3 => 0.06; 8.37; 8.7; 8.66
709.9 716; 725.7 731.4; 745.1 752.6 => -0.11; 7.86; 8.68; 8.22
